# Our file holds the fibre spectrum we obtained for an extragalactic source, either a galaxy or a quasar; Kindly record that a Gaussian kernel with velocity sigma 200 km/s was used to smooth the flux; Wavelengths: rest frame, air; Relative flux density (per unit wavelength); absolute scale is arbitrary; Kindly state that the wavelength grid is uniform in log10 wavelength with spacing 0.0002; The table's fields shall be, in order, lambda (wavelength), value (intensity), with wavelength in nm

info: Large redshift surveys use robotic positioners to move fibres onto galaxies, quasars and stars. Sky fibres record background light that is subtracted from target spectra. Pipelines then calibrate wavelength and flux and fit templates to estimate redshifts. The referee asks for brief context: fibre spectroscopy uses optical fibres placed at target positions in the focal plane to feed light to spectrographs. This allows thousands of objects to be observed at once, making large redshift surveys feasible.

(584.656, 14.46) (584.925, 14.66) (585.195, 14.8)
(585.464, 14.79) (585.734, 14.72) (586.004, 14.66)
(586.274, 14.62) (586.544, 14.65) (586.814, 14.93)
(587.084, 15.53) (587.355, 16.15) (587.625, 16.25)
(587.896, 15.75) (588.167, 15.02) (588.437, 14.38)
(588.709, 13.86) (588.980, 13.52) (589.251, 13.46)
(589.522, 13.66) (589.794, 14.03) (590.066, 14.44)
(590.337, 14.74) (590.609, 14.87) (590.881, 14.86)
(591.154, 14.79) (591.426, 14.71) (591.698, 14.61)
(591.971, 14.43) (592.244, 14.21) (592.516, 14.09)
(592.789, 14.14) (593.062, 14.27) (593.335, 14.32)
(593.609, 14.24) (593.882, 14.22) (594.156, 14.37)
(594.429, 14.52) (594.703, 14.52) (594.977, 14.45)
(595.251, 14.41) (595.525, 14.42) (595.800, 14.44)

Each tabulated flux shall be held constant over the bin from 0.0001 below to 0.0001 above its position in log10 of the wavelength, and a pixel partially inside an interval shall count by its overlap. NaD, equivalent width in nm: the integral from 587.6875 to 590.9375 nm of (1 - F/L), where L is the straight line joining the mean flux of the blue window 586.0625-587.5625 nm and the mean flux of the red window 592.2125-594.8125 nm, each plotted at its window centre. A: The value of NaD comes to 0.10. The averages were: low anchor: 15.2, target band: 14.4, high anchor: 14.3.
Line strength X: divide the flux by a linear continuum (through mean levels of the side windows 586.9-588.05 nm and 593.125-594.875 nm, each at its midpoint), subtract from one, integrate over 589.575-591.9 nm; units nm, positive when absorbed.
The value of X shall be 0.079 nm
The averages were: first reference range 15.9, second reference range 14.4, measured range 14.6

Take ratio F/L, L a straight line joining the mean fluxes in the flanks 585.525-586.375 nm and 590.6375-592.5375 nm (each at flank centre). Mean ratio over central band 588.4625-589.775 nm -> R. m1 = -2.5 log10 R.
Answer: 0.07 mag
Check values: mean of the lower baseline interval 14.7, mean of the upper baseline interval 14.6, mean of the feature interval 13.7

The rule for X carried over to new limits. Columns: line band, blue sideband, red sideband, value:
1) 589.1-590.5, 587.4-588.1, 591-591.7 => 0.11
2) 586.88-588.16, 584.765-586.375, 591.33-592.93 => -0.10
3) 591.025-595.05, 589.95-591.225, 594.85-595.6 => 0.05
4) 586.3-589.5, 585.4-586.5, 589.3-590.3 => -0.10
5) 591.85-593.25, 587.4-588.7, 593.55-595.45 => 0.04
